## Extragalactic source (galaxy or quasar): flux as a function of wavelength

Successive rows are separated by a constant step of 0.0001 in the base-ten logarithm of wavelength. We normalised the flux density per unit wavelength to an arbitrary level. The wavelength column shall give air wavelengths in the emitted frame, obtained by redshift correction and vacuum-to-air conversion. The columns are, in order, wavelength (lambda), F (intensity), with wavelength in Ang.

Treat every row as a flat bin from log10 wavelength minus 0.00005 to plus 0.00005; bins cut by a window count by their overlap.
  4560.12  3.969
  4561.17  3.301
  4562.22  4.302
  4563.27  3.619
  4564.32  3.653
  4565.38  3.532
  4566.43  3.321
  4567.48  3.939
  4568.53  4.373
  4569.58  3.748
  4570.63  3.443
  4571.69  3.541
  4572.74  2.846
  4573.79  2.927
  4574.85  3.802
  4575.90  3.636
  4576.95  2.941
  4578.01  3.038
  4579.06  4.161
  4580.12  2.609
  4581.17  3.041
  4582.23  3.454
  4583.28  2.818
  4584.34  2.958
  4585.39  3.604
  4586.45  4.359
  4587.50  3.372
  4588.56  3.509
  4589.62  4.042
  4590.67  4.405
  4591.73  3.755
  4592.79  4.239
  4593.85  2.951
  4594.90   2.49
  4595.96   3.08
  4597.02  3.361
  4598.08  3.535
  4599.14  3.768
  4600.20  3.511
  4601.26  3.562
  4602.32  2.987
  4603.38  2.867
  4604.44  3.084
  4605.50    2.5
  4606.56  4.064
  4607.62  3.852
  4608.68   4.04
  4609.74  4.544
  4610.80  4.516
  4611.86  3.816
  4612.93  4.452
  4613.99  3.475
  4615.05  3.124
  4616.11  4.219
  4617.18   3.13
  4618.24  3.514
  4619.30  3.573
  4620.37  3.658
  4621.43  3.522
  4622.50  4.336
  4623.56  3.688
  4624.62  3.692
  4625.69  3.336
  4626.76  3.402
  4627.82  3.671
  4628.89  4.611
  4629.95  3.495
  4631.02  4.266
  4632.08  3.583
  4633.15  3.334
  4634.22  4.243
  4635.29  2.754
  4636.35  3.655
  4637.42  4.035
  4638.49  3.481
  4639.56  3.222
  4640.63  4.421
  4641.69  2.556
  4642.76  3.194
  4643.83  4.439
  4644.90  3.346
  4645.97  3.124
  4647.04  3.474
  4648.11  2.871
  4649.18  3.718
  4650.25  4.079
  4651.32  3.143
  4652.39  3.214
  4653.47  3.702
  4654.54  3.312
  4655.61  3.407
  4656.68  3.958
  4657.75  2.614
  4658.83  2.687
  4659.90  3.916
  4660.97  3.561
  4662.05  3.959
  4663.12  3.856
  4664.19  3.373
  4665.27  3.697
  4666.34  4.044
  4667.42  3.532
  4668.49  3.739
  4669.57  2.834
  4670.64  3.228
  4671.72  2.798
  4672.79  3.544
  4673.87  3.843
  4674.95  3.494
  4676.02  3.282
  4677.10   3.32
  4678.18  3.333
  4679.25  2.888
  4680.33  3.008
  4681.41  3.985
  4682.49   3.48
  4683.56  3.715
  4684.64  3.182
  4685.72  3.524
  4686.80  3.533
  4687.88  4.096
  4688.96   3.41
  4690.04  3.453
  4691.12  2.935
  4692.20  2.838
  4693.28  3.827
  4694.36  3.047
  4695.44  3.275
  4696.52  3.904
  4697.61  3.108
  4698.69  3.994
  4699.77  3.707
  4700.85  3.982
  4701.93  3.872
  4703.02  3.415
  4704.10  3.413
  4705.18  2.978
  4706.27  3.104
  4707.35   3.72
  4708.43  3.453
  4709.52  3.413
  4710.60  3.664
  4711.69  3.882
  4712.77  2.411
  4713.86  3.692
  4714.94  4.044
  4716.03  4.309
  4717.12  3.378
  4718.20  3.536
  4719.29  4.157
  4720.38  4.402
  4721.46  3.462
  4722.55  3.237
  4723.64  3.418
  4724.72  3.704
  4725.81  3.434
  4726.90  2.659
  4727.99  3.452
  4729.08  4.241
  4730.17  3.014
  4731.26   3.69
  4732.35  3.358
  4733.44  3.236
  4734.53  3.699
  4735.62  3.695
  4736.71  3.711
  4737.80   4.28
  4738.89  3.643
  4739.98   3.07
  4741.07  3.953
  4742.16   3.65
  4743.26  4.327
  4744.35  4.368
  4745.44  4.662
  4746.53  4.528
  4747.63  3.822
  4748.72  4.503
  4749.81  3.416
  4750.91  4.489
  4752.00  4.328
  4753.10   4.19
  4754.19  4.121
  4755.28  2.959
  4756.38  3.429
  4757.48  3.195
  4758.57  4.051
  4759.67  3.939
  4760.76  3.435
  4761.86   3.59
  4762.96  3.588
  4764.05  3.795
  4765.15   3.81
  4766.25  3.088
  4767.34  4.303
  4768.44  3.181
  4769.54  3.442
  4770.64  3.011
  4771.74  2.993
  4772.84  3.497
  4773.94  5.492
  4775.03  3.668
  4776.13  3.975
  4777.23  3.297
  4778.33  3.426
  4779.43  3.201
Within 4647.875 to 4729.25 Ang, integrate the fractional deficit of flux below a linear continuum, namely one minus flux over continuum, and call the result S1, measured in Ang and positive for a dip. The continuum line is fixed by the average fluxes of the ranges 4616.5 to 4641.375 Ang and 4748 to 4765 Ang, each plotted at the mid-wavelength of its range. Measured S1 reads 5.3 Ang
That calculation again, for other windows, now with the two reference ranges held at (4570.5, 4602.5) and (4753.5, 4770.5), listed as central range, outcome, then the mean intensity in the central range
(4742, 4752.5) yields -1.9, 4.23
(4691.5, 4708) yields 0.2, 3.47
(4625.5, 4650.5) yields -0.9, 3.59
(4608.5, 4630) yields -2.2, 3.8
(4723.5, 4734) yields 0.4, 3.42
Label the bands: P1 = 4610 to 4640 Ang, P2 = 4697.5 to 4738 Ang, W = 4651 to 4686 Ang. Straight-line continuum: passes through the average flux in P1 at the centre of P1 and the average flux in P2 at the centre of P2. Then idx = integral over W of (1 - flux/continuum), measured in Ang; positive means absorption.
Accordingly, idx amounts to 2.1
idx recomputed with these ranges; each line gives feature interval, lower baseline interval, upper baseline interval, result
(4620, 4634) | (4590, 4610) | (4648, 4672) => -1.1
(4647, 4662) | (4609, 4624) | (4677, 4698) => 0.7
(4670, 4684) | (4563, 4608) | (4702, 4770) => 0.8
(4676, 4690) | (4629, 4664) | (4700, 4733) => 0.4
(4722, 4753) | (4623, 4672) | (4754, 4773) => -2.3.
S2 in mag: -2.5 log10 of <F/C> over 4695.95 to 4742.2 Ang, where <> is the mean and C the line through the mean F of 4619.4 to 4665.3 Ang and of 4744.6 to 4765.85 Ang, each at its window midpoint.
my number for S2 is 0.06 mag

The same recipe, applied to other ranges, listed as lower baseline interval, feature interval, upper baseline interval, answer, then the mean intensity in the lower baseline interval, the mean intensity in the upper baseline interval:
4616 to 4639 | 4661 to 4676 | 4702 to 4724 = 0.03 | 3.68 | 3.56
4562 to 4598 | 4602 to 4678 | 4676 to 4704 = -0.03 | 3.49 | 3.47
